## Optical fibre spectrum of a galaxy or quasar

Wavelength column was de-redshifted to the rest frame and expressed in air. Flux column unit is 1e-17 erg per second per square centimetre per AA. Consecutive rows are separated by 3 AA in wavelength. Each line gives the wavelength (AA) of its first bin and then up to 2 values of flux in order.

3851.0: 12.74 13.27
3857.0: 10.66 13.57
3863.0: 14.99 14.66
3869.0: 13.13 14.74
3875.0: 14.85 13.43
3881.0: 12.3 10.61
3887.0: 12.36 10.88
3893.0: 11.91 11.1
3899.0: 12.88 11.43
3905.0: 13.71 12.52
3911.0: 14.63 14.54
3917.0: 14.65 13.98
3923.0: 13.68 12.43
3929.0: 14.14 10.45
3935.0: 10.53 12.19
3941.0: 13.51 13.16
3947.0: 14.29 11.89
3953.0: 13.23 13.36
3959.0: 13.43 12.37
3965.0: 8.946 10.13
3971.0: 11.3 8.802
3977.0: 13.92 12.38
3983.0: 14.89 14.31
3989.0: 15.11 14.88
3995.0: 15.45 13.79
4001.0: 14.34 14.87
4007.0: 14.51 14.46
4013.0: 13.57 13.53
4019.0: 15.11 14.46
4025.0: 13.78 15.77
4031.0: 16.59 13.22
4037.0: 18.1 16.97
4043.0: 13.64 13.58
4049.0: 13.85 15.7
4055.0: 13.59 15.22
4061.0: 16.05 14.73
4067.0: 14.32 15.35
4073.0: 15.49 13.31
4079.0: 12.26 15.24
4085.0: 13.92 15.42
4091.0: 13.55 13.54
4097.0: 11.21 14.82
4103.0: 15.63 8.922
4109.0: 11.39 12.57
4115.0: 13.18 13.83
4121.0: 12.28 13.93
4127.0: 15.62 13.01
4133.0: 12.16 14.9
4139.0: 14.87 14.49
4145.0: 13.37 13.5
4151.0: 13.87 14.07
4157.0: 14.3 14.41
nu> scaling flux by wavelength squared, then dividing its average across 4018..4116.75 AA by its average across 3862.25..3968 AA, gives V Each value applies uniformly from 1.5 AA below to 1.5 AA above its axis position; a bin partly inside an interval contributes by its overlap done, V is 1.2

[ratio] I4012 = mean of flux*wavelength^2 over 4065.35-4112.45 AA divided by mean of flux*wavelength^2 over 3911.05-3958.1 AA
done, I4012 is 1.12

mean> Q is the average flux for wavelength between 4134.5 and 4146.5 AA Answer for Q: 14.4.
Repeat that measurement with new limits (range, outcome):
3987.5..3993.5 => 15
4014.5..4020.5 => 14.3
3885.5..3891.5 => 11.6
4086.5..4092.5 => 14.5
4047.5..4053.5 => 14.8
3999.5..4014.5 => 14.3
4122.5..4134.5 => 13.7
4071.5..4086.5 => 14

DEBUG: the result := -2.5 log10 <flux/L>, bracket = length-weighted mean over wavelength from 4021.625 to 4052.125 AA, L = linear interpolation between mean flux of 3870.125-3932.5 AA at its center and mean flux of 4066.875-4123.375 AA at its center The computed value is -0.13 mag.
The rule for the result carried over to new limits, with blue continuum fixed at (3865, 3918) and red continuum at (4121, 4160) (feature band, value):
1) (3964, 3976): 0.309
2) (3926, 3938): 0.112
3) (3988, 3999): -0.112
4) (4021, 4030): -0.098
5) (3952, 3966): 0.076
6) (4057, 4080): -0.073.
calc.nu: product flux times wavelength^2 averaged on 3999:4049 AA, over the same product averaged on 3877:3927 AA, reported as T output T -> 1.2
